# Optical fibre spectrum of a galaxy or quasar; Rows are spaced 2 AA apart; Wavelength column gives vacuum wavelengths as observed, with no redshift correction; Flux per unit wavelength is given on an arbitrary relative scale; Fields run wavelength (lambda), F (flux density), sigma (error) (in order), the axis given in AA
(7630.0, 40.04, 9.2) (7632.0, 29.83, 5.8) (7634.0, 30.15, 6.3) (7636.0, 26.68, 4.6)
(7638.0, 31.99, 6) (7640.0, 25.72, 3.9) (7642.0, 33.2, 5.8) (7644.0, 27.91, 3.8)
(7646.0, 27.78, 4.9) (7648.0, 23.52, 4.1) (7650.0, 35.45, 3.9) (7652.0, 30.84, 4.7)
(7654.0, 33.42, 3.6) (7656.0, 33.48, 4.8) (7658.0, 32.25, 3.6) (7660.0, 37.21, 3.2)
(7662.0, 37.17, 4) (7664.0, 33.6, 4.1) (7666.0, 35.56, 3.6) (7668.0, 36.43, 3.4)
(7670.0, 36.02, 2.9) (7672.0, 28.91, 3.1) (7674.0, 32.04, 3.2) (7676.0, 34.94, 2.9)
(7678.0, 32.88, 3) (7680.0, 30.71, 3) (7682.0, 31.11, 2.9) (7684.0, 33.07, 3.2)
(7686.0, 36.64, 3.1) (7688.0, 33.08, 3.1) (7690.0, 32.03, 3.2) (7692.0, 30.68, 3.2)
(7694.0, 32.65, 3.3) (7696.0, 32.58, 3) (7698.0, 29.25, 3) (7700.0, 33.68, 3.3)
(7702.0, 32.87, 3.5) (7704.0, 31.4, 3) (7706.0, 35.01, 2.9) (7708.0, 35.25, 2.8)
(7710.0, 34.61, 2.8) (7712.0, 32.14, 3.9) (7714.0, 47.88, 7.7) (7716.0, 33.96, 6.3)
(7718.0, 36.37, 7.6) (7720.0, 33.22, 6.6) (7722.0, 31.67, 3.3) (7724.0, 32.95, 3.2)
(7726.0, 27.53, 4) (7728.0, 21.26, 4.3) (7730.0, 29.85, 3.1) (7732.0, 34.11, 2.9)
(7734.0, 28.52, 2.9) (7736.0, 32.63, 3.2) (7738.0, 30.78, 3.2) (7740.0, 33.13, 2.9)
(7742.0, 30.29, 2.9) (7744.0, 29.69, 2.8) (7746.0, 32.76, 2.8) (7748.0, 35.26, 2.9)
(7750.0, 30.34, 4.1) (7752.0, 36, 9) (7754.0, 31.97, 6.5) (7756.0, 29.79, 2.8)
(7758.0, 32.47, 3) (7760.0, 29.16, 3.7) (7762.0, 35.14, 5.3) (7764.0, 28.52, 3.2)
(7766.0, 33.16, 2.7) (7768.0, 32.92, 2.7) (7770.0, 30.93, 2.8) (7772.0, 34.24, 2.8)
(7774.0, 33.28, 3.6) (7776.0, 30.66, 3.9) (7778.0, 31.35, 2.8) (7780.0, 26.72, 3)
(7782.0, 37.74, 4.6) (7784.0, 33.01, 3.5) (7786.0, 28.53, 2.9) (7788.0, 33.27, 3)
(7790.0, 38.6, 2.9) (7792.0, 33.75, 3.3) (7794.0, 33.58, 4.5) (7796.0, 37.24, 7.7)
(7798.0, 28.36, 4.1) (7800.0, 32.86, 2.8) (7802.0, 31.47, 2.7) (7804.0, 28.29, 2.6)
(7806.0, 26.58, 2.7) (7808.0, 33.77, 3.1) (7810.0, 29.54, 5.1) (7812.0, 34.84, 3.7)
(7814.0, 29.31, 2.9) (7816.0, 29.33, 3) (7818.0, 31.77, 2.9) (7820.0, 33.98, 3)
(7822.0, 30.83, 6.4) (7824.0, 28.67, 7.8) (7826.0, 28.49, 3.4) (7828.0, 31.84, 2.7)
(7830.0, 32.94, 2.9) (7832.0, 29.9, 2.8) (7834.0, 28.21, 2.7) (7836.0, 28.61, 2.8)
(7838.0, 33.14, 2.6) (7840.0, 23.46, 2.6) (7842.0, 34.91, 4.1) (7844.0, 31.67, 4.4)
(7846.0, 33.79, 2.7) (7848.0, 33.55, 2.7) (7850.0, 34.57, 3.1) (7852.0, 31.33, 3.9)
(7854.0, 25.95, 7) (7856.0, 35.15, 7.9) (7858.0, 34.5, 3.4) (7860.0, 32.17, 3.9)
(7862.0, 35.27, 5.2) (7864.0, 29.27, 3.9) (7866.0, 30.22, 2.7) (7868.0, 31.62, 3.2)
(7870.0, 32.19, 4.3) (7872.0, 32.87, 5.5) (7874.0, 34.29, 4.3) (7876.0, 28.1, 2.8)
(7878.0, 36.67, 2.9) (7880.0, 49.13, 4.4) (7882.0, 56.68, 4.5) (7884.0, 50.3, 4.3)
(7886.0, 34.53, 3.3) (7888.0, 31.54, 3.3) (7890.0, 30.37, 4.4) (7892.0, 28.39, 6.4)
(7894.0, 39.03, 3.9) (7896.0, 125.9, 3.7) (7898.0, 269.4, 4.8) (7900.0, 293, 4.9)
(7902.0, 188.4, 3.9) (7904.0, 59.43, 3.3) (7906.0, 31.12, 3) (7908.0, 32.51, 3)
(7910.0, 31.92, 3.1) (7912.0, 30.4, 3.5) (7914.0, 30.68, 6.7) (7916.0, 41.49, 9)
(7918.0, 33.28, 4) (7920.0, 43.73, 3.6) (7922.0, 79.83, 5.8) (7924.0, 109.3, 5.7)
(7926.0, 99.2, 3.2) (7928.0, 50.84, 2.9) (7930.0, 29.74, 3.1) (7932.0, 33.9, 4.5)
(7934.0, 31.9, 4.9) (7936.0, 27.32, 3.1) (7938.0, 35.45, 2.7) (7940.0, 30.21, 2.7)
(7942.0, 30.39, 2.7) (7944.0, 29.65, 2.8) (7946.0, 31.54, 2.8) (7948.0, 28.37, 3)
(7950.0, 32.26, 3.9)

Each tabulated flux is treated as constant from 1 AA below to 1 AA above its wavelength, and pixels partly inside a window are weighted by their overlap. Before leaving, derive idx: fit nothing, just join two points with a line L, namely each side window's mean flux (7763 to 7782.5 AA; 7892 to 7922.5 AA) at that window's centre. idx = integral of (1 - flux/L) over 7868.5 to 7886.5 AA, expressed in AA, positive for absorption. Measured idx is 8.55 AA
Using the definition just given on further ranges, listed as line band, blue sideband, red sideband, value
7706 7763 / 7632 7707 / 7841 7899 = 6.4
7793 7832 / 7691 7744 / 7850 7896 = 4.4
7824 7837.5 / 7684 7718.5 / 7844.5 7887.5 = 1.9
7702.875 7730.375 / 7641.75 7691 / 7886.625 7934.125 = 5.4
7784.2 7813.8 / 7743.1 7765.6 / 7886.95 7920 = 8.9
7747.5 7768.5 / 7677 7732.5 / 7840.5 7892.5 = 0.8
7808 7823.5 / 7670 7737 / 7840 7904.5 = 5.7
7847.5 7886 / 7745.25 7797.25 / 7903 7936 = 6.2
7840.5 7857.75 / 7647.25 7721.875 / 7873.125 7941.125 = 7.2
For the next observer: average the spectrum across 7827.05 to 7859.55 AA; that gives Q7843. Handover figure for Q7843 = 31.5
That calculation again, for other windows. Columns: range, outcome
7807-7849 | 31.1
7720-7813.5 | 31.7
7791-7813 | 31.8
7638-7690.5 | 32.5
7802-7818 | 30.4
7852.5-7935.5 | 57.8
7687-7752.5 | 32.5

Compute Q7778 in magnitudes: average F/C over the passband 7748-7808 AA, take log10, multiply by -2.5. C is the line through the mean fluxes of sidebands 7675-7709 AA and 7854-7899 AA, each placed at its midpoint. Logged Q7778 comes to 0.26 mag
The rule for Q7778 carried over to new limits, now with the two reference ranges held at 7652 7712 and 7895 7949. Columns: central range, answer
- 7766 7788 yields 0.424 mag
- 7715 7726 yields 0.179 mag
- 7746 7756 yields 0.302 mag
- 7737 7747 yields 0.324 mag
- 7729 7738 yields 0.295 mag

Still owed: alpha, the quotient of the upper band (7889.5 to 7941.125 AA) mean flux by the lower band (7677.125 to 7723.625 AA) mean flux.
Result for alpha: 2.1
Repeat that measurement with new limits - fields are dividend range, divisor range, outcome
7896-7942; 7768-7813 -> 2.28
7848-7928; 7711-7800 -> 1.81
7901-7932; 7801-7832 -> 1.91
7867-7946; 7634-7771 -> 1.83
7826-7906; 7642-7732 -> 1.61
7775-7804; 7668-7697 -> 0.99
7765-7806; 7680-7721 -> 0.96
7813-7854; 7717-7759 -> 0.98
